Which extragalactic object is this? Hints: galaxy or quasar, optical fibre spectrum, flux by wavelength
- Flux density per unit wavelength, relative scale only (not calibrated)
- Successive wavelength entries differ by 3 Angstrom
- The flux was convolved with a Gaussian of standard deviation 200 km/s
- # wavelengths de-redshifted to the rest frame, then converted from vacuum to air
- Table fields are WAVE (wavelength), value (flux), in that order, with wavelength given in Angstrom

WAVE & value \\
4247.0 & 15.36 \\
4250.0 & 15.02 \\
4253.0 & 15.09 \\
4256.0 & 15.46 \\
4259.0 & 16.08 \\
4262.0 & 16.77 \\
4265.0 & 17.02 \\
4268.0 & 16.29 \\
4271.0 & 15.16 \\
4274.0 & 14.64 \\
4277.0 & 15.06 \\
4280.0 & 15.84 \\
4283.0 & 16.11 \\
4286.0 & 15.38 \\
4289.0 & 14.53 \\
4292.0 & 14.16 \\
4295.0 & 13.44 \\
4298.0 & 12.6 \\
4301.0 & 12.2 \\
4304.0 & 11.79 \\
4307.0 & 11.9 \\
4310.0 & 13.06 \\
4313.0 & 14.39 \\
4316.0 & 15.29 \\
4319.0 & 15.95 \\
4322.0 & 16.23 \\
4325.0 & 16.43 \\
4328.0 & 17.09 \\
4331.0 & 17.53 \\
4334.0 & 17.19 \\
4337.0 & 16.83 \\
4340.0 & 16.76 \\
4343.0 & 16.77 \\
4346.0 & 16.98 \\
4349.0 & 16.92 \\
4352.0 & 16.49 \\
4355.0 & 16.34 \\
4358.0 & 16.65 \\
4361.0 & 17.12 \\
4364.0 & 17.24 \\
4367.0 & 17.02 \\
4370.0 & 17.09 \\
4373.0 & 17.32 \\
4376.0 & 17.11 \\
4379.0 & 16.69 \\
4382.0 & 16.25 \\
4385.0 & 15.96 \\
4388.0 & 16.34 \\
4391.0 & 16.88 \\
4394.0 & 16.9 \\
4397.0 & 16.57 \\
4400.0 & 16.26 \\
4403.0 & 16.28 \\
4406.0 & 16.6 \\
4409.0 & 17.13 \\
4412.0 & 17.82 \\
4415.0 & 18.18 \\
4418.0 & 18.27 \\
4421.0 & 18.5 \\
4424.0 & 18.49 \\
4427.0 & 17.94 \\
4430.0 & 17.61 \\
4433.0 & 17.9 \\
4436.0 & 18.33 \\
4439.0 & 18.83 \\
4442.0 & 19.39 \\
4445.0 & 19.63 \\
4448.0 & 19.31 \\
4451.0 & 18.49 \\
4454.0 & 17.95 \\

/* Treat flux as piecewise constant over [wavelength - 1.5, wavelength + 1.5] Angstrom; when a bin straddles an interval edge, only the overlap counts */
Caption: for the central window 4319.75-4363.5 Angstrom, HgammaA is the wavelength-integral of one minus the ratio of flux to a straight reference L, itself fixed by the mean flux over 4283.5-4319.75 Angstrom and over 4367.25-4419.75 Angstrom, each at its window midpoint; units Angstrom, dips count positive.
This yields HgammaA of -4.9 Angstrom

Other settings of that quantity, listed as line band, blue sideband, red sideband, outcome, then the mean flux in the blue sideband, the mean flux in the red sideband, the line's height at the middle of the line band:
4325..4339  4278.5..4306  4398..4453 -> -1.7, 14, 18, 15.2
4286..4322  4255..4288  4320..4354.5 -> 5.6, 15.8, 16.8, 16.3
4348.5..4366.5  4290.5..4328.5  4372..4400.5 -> -1.3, 14.1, 16.6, 15.7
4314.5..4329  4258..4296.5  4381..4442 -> -0.1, 15.4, 17.4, 16.1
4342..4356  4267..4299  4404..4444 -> -0.3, 14.8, 18.1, 16.4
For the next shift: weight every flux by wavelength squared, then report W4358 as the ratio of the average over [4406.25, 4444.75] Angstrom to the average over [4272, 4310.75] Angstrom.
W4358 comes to 1.39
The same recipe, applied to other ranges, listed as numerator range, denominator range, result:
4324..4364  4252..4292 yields 1.12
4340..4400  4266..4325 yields 1.20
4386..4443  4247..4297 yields 1.22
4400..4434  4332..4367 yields 1.08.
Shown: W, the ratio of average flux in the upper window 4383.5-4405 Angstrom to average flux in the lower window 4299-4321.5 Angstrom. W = 1.21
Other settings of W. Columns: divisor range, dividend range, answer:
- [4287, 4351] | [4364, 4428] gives 1.13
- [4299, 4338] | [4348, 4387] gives 1.12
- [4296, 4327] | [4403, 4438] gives 1.27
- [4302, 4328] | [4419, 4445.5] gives 1.27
